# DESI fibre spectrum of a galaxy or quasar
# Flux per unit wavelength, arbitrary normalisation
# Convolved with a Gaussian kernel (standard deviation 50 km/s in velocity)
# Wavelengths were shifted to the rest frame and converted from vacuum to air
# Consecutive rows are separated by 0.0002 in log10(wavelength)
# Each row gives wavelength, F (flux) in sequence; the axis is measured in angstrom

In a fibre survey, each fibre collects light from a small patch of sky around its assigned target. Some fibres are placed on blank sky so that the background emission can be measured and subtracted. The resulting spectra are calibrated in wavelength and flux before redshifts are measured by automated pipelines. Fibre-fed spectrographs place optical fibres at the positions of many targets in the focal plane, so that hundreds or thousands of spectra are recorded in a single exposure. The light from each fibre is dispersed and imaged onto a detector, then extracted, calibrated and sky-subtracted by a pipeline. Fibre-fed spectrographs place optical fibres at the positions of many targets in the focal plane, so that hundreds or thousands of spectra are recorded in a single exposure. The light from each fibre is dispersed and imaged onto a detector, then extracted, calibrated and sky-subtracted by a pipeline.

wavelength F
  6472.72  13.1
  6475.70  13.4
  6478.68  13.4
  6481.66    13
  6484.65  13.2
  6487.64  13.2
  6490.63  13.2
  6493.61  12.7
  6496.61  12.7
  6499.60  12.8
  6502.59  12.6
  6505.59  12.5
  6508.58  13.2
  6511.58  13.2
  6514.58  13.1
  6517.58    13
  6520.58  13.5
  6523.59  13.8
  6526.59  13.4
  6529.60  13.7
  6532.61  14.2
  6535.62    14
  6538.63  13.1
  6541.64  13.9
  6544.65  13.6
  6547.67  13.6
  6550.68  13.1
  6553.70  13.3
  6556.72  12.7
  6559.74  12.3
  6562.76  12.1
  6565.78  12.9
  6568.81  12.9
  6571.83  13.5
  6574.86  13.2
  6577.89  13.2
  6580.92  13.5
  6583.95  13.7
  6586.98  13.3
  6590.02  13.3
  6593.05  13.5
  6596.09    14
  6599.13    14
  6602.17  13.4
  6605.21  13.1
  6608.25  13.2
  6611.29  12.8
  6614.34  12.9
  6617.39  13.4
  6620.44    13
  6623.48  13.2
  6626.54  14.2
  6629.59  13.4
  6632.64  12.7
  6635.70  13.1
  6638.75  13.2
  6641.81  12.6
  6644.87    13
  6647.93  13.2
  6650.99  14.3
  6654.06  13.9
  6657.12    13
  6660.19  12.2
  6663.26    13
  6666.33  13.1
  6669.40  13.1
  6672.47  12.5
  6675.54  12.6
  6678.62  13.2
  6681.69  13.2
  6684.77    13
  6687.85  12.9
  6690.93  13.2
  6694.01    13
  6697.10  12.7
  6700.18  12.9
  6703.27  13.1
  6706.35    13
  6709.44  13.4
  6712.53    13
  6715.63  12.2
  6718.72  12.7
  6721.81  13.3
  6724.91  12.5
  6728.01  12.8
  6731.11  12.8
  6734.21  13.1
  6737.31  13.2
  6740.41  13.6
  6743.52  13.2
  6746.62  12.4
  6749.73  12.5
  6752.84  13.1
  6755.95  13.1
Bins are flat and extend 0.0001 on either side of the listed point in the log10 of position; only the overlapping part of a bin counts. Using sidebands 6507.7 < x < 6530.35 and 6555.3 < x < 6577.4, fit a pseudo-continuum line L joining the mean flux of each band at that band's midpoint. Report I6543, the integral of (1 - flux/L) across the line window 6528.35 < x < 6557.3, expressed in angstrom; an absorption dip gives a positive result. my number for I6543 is -1.0 angstrom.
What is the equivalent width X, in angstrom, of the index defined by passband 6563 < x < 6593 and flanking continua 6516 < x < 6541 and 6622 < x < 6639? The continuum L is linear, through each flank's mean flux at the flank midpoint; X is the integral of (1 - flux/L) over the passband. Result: 0.5 angstrom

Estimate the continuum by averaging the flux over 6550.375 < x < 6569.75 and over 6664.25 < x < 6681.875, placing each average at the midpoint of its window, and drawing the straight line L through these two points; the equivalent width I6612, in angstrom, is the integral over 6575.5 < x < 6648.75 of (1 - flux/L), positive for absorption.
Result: -2.6 angstrom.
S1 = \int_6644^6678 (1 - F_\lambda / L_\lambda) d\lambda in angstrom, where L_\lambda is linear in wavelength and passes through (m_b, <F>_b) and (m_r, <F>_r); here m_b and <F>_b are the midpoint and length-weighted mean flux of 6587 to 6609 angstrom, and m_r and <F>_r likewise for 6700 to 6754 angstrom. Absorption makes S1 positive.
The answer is 0.35 angstrom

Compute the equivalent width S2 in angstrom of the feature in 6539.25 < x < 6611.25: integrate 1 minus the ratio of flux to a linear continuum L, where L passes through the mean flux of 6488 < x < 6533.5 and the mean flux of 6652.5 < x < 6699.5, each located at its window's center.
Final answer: -1.0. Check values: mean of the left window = 13.2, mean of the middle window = 13.3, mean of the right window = 13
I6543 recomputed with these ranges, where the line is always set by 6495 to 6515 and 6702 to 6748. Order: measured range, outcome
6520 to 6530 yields -0.57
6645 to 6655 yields -0.59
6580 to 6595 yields -0.67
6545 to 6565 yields -0.02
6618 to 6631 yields -0.54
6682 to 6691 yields -0.06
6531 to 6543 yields -0.86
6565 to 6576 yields -0.21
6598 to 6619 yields -0.55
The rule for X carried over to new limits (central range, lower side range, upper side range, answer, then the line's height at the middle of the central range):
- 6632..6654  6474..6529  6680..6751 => -0.4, 13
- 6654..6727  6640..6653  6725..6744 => 1.4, 13.2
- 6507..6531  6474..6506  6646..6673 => -0.6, 13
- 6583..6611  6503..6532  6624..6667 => -0.5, 13.2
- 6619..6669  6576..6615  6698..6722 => 0.0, 13.2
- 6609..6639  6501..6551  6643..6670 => 0.1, 13.2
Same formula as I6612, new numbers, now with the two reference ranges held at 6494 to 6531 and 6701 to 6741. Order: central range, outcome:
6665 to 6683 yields 0.1 angstrom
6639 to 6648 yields 0.1 angstrom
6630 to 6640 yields 0.0 angstrom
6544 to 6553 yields -0.2 angstrom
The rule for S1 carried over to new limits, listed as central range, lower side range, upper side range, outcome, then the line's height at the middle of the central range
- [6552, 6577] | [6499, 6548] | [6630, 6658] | 0.8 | 13.3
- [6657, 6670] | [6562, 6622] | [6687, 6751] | 0.2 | 13.1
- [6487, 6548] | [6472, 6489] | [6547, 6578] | -0.8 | 13.1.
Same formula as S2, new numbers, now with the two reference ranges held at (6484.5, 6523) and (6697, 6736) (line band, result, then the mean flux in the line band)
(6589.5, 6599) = -0.5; 13.7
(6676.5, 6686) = -0.1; 13.1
